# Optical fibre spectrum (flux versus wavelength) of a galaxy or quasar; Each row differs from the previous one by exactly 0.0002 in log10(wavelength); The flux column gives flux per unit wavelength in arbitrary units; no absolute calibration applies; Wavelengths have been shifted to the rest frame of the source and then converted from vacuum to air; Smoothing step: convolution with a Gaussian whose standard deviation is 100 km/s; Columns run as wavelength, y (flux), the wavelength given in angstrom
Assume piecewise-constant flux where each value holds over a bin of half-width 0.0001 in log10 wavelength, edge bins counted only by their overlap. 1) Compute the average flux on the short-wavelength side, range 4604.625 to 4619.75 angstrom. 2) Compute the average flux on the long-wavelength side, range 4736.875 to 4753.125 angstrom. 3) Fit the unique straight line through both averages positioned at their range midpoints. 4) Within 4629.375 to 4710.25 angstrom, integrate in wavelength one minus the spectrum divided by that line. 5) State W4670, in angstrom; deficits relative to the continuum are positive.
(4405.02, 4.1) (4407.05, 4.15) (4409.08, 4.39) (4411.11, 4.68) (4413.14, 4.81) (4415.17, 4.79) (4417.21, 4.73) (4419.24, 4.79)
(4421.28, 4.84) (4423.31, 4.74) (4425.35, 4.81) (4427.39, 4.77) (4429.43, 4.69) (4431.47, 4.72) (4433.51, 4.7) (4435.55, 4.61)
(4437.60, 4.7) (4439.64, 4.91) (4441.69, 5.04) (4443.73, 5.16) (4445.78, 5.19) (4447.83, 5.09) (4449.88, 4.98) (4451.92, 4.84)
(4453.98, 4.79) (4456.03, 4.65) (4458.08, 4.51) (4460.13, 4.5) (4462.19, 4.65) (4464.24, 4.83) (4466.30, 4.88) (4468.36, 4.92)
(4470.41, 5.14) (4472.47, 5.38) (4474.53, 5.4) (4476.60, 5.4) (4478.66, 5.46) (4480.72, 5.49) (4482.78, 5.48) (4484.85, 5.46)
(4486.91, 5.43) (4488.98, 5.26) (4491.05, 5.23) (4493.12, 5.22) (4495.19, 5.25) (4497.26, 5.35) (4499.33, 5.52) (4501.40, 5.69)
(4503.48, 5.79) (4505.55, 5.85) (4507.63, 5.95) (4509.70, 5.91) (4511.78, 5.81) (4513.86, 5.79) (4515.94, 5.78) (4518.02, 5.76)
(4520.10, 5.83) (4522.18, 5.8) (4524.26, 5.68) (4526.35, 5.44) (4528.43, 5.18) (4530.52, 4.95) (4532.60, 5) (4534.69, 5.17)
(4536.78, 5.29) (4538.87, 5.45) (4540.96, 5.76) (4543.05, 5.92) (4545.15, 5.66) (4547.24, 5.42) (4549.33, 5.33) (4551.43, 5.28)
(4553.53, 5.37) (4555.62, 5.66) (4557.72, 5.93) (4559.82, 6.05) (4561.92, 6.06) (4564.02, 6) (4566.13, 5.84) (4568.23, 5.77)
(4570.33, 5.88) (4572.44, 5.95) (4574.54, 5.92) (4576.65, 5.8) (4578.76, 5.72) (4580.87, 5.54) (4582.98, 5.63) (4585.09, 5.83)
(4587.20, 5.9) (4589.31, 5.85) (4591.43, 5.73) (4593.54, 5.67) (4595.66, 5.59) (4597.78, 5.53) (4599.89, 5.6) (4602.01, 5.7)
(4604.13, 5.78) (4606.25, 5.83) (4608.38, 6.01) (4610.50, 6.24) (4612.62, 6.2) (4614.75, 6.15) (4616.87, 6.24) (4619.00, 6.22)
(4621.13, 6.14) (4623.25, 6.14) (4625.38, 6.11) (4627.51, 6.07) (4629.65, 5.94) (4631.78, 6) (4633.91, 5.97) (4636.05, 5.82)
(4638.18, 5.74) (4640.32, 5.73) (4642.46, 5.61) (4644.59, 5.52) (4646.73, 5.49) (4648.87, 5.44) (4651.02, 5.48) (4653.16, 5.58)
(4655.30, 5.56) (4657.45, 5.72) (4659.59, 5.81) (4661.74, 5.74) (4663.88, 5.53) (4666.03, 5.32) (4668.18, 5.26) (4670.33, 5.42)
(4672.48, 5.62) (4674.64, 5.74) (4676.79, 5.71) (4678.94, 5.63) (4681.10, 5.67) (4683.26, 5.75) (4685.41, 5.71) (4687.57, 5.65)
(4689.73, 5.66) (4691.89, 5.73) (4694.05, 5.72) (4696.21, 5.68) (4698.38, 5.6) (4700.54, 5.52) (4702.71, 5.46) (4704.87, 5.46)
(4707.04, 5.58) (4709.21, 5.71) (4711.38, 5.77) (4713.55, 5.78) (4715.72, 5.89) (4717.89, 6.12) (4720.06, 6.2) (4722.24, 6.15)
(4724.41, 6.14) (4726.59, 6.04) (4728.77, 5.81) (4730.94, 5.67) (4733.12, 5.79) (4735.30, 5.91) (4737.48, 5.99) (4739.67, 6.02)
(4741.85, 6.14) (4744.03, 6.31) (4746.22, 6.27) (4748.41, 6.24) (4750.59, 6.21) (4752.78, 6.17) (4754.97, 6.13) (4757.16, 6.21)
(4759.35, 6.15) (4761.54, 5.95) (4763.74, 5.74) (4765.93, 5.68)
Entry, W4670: 6.61 angstrom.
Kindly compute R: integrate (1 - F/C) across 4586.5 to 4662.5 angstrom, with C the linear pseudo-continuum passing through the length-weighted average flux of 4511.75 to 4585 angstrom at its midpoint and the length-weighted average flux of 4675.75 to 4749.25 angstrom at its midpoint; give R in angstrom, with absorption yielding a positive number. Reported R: -1.29 angstrom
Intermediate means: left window 5.64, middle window 5.83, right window 5.84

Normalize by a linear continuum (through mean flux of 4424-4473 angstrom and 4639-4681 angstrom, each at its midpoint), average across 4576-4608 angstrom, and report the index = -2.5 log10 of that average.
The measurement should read -0.07 mag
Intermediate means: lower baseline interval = 4.85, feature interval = 5.72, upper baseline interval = 5.58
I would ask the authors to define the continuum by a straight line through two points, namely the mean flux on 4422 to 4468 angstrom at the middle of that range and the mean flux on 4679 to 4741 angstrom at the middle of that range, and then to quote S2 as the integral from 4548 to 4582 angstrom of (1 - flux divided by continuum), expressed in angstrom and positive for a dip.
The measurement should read -3.2 angstrom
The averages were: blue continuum 4.81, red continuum 5.79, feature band 5.75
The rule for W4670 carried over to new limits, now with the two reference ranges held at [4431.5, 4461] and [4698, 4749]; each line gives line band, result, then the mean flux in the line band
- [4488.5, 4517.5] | -3.2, 5.61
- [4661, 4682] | 0.5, 5.56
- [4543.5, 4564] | -1.6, 5.67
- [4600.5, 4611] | -0.8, 5.88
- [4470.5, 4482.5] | -1.1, 5.41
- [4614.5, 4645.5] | -2.3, 5.96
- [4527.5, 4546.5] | -0.7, 5.38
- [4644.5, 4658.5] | 0.2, 5.54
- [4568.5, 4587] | -1.6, 5.79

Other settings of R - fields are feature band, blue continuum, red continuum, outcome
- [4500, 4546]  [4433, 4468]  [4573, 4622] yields -2.4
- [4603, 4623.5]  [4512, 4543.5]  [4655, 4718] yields -1.9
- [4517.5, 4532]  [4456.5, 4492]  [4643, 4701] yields -0.7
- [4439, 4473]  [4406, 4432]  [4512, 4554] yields 0.3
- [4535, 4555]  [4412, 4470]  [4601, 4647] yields -0.1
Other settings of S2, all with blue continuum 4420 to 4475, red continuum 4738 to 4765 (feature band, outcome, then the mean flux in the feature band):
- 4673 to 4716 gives 1.60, 5.67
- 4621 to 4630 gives -0.78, 6.09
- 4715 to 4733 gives 0.04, 6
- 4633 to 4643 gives -0.23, 5.78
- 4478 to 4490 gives -0.99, 5.43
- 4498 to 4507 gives -1.10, 5.71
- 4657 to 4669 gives 0.40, 5.56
